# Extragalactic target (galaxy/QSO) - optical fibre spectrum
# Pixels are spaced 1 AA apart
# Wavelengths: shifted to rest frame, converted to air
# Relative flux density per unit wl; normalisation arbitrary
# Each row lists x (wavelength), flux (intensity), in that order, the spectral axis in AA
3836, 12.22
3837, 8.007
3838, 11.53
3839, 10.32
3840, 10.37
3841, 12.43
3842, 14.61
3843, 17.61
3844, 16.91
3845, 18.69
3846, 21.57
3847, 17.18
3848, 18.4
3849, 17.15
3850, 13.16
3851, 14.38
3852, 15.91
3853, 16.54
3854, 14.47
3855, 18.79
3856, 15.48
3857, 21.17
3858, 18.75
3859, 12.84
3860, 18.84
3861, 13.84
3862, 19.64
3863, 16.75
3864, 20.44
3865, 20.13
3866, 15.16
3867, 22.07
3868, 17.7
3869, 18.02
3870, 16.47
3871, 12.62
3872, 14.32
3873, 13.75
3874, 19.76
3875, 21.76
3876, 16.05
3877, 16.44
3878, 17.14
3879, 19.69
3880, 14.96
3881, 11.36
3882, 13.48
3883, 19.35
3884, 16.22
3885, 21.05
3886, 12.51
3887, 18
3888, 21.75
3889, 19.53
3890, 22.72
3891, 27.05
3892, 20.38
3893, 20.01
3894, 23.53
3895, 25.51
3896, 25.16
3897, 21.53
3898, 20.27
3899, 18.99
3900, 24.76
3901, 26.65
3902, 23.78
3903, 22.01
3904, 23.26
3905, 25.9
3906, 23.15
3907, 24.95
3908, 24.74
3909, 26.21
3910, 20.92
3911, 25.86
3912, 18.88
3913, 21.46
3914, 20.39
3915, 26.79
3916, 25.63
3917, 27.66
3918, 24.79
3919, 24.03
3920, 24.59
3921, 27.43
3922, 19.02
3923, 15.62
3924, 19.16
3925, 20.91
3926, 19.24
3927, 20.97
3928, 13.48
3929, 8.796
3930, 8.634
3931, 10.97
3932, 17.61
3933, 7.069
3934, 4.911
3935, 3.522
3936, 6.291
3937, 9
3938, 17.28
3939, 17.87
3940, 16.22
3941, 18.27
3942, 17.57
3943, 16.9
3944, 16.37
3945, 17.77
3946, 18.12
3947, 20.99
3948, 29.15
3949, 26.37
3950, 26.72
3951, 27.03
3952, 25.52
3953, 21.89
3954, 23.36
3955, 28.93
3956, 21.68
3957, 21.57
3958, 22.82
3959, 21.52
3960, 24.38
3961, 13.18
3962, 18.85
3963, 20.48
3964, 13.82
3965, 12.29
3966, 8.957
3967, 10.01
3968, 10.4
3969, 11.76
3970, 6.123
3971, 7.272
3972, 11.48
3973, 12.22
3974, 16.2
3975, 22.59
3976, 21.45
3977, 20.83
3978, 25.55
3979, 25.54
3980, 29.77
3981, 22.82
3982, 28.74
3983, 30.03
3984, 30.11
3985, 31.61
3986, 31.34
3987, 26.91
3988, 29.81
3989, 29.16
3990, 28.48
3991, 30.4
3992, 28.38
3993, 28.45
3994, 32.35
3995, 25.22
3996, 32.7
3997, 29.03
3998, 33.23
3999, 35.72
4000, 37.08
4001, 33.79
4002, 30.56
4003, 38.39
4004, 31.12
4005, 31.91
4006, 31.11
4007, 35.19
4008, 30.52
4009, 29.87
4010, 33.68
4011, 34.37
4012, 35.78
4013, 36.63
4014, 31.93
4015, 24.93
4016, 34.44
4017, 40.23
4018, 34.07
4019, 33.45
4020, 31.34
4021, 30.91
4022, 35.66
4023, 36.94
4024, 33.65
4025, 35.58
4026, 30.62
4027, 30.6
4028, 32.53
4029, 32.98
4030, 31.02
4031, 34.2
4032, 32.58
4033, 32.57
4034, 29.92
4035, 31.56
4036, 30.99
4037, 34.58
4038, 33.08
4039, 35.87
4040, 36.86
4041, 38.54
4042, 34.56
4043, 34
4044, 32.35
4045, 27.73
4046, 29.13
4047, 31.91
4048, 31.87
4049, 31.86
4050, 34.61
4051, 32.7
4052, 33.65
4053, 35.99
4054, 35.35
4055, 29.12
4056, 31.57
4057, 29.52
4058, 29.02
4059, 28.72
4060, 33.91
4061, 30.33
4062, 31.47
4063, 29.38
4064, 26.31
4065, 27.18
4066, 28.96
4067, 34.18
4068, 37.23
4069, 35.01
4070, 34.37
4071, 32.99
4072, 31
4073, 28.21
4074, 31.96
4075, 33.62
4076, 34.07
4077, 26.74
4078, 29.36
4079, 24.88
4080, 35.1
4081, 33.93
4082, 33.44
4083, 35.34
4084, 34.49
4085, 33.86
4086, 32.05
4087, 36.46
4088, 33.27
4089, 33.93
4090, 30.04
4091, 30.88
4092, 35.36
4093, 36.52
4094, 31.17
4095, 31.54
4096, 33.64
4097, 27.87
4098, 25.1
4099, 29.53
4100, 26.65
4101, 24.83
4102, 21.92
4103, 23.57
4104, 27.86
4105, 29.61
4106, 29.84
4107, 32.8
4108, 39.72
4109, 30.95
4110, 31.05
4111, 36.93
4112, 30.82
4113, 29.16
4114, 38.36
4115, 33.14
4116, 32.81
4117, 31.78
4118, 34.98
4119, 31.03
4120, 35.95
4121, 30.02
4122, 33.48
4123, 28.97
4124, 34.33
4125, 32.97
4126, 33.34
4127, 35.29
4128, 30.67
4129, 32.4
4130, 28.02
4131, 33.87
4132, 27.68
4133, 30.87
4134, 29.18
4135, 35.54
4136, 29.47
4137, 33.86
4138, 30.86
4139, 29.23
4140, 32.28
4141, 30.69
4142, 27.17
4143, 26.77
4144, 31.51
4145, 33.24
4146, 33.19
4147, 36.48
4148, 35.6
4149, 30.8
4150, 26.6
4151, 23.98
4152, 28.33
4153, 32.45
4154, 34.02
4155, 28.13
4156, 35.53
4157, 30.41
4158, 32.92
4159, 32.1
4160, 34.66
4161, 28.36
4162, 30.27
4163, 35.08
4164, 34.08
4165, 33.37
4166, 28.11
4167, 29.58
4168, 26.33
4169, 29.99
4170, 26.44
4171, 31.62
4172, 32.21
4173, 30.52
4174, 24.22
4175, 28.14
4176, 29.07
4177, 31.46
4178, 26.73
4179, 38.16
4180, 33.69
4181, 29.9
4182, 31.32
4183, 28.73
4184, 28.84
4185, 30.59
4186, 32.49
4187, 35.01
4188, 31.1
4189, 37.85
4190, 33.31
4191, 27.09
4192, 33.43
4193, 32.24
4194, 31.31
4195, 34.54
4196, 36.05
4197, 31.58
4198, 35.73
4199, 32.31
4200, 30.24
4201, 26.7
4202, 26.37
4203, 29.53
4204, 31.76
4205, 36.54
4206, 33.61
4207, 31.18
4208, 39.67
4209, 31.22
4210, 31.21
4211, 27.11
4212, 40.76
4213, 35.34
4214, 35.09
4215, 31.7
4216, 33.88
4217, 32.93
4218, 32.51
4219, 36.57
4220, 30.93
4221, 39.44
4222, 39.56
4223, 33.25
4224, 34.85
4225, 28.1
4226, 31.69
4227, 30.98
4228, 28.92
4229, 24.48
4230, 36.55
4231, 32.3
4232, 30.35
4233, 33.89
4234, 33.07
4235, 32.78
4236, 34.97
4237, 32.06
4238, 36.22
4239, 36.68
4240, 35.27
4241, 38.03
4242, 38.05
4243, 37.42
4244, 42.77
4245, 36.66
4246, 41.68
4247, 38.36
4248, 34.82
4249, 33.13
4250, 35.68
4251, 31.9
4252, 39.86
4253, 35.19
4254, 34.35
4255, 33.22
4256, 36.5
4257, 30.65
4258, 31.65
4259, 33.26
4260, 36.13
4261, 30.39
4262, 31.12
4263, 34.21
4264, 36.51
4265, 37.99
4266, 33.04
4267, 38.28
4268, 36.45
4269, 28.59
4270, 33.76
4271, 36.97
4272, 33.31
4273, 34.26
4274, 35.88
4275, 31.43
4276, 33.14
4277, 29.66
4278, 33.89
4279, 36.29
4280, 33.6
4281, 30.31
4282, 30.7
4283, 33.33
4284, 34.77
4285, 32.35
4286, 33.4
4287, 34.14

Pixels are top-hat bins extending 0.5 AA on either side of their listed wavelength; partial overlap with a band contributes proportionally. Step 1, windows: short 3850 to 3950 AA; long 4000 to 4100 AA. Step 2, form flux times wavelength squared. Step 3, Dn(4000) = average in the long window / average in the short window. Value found 1.86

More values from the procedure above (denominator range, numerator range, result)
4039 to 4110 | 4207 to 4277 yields 1.18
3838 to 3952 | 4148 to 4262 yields 2.04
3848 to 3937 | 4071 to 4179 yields 1.87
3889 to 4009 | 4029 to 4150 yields 1.53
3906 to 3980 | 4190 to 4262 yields 2.07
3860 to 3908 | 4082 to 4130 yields 1.81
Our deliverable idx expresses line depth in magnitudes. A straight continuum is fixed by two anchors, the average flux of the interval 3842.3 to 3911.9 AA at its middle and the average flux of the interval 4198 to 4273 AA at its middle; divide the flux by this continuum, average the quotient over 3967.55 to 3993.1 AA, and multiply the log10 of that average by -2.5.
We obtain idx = 0.03 mag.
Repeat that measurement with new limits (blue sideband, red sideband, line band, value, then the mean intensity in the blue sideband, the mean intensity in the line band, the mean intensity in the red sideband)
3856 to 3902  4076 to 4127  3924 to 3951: 0.36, 18.9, 16.1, 31.7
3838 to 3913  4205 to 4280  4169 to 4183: 0.04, 18.8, 30.2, 34.2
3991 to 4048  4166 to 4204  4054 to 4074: 0.04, 32.8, 31.1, 30.9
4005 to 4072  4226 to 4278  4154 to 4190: 0.09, 32.6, 31.1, 34.3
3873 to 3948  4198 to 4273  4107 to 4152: -0.10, 19.2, 31.9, 34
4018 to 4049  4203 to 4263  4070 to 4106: 0.08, 32.9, 30.9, 34.2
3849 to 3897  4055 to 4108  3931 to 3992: 0.20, 18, 19.7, 31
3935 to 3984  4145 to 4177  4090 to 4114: -0.12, 19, 30.5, 30.8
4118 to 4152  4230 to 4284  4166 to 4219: 0.04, 31.4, 31.7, 34.5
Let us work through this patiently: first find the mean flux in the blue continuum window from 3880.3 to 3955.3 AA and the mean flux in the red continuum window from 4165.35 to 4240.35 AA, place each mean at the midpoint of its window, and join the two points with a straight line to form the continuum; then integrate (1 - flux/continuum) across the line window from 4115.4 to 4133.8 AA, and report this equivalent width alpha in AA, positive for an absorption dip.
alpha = -2.11 AA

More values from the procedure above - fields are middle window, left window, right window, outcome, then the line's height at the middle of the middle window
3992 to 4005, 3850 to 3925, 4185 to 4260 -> -4.0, 24.5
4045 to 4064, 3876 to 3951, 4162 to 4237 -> -4.2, 25.7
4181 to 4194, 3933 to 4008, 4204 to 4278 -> 0.1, 31.9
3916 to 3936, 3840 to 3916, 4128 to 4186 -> 4.1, 21.2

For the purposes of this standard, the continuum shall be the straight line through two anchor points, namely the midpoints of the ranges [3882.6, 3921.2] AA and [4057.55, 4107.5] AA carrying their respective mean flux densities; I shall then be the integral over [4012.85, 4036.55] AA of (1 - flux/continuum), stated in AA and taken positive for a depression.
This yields -3.8 AA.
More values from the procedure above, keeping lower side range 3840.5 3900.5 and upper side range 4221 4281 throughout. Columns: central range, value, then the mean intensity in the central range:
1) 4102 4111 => -0.8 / 30.5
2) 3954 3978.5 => 5.7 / 17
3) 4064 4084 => -3.8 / 31.9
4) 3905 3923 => -3.4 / 23.7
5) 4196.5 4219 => -0.1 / 32.7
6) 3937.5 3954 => 0.3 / 21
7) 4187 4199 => -0.5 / 33.2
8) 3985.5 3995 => -2.5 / 29.3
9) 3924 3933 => 2.5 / 14.9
